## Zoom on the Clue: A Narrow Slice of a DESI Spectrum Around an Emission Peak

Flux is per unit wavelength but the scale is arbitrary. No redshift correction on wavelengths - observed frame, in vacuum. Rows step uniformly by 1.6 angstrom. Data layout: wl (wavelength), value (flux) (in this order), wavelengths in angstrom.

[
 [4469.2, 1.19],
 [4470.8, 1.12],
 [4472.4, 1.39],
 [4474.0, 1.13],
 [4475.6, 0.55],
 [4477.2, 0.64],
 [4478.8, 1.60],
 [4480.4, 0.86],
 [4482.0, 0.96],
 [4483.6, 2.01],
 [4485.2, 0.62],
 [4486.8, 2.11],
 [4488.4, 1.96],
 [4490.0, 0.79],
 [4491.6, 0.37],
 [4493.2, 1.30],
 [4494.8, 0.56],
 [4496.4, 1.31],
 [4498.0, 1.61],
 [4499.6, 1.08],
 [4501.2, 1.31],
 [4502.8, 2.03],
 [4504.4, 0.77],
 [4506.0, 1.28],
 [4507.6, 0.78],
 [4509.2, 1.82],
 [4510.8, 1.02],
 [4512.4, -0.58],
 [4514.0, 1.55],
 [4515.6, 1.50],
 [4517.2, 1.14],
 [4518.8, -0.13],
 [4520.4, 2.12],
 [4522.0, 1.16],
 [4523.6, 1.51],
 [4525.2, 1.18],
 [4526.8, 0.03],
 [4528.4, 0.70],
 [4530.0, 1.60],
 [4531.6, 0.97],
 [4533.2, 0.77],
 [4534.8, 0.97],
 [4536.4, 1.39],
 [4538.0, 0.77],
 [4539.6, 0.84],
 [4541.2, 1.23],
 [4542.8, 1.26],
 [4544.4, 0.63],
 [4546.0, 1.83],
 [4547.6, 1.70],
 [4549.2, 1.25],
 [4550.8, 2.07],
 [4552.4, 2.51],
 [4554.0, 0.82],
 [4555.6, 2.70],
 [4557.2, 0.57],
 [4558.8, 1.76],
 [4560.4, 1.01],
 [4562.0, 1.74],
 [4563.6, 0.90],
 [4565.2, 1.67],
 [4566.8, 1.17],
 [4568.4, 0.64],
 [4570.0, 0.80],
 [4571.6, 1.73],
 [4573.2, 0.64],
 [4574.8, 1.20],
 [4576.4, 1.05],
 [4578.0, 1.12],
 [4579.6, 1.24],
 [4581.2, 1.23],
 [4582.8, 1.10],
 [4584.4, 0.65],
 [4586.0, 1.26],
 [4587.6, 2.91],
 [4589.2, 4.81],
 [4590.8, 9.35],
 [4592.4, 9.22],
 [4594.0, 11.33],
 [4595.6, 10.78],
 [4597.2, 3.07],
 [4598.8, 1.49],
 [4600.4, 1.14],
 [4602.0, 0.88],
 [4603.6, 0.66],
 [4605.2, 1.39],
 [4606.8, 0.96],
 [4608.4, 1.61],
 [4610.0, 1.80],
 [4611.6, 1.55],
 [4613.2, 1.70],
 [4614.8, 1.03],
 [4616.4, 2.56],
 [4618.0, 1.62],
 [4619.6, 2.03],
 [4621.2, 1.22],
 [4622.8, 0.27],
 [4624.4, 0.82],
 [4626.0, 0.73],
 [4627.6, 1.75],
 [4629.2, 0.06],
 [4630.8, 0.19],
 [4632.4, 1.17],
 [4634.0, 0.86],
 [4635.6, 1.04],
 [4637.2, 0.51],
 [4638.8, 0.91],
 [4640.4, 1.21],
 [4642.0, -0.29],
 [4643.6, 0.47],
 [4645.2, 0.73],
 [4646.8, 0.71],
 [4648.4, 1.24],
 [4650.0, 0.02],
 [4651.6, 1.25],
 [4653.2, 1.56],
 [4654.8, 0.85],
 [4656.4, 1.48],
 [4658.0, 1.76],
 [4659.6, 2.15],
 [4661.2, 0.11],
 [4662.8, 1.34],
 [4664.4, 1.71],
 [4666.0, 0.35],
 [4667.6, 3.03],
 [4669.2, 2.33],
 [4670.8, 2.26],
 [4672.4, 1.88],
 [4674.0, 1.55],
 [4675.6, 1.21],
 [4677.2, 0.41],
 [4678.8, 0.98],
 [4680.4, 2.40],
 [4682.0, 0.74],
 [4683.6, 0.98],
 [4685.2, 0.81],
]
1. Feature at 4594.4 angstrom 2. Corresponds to [O II]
